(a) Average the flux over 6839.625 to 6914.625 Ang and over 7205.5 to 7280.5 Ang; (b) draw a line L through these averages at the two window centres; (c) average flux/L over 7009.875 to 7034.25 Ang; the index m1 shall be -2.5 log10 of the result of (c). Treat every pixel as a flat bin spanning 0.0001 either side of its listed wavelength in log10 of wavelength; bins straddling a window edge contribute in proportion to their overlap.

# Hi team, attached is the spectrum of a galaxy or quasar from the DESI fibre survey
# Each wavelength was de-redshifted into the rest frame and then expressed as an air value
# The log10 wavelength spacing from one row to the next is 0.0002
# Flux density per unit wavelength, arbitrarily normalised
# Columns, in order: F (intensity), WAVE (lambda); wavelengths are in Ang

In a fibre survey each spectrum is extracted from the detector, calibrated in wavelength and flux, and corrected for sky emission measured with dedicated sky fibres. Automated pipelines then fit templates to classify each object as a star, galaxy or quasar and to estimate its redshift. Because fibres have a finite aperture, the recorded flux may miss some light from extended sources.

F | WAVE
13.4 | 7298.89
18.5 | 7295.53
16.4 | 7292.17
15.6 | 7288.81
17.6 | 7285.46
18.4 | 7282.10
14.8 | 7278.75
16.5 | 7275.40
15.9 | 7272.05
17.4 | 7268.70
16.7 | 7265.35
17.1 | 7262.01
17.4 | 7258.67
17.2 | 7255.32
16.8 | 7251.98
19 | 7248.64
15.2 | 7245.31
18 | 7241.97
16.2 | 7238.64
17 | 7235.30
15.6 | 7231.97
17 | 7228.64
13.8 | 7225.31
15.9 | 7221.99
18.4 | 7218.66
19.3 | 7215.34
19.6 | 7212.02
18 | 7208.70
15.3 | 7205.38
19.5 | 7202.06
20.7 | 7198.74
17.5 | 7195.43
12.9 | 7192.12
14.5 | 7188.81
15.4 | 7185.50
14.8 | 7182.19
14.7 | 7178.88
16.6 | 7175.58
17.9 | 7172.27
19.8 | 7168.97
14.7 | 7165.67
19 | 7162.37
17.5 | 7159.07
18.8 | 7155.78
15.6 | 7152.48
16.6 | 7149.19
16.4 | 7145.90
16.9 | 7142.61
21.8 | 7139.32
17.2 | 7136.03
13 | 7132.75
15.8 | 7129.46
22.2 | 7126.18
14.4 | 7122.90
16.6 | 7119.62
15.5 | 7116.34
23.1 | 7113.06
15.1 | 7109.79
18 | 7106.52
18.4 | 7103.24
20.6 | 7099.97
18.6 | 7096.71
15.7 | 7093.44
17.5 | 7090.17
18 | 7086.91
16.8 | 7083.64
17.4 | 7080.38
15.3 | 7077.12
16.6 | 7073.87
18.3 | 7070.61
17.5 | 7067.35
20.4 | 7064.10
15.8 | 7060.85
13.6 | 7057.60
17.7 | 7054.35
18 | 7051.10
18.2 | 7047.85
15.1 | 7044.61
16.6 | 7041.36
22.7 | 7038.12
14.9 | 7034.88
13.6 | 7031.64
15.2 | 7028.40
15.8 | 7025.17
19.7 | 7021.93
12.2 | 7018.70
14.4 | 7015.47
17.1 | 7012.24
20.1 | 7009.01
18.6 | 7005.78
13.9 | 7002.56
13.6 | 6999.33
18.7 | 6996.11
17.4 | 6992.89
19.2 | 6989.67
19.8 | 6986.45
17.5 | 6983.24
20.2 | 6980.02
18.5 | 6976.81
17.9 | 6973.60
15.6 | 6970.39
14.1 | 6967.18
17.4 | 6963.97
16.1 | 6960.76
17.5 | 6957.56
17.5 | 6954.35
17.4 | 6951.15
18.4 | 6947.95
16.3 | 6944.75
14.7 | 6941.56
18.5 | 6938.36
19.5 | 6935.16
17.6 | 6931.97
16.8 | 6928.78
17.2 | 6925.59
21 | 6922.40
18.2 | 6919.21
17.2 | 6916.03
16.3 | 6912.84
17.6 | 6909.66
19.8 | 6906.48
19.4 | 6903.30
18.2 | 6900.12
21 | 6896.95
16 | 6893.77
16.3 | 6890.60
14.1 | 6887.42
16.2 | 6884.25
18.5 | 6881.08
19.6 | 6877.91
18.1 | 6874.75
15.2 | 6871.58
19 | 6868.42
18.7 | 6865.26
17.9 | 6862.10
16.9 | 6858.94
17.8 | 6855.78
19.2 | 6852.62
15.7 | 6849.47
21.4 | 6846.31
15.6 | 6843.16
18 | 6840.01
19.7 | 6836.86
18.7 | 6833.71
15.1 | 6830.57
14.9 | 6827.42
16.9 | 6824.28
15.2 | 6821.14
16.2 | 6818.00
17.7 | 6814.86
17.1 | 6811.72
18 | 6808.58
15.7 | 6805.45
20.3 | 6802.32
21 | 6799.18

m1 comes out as 0.12 mag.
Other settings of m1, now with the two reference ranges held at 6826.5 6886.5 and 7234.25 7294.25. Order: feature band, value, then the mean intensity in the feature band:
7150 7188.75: 0.022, 16.7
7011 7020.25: 0.197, 14.5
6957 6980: 0.033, 16.9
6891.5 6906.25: -0.063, 18.7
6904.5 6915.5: -0.019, 17.9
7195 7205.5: -0.108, 18.8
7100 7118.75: -0.062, 18.2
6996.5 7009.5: 0.060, 16.4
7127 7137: 0.089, 15.8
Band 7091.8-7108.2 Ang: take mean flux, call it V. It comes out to 18.2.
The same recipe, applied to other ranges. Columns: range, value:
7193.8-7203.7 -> 19.2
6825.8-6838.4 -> 17.1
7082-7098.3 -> 17.3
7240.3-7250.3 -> 17.4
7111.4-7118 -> 19.3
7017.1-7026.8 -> 15.9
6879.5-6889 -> 16.3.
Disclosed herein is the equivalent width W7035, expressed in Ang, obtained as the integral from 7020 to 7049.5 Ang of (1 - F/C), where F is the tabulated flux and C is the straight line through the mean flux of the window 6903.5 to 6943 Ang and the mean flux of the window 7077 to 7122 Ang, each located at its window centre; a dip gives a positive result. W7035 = 1.5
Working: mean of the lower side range 17.9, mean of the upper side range 17.6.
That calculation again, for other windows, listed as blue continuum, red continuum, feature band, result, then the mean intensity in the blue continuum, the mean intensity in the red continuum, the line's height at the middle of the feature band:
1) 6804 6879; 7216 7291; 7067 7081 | 0.1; 17.4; 16.7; 17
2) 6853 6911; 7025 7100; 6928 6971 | 1.3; 17.8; 17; 17.5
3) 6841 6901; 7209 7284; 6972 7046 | 1.4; 17.6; 17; 17.4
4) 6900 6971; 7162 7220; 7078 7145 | -1.4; 17.5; 17.1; 17.2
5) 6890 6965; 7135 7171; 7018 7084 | 3.4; 17.8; 17.7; 17.7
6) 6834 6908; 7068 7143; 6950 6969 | 1.2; 17.9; 17.5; 17.8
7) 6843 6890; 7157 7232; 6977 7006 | -0.5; 17.6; 16.9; 17.4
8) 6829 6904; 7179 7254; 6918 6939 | -1.0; 17.7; 16.8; 17.6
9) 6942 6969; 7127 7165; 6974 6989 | -1.9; 16.7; 17.2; 16.8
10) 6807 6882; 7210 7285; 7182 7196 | 1.8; 17.5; 17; 17.1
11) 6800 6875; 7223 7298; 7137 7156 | -0.8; 17.5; 16.7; 16.9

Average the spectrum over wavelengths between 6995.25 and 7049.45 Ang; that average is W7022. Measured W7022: 16.5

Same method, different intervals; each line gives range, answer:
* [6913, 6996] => 17.7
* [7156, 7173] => 17.9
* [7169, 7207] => 16.5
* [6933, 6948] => 17.4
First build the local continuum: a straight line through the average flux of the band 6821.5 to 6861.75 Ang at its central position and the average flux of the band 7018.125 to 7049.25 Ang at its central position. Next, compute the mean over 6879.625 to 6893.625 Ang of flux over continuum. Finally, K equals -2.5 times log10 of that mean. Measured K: 0.07 mag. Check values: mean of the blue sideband 17.4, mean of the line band 16.2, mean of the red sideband 16.5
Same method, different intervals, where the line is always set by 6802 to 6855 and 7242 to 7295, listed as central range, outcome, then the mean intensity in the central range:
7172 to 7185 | 0.082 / 15.7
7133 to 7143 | -0.066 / 18.1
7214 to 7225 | -0.026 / 17.3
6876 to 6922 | -0.036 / 17.8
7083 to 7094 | -0.005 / 17.1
